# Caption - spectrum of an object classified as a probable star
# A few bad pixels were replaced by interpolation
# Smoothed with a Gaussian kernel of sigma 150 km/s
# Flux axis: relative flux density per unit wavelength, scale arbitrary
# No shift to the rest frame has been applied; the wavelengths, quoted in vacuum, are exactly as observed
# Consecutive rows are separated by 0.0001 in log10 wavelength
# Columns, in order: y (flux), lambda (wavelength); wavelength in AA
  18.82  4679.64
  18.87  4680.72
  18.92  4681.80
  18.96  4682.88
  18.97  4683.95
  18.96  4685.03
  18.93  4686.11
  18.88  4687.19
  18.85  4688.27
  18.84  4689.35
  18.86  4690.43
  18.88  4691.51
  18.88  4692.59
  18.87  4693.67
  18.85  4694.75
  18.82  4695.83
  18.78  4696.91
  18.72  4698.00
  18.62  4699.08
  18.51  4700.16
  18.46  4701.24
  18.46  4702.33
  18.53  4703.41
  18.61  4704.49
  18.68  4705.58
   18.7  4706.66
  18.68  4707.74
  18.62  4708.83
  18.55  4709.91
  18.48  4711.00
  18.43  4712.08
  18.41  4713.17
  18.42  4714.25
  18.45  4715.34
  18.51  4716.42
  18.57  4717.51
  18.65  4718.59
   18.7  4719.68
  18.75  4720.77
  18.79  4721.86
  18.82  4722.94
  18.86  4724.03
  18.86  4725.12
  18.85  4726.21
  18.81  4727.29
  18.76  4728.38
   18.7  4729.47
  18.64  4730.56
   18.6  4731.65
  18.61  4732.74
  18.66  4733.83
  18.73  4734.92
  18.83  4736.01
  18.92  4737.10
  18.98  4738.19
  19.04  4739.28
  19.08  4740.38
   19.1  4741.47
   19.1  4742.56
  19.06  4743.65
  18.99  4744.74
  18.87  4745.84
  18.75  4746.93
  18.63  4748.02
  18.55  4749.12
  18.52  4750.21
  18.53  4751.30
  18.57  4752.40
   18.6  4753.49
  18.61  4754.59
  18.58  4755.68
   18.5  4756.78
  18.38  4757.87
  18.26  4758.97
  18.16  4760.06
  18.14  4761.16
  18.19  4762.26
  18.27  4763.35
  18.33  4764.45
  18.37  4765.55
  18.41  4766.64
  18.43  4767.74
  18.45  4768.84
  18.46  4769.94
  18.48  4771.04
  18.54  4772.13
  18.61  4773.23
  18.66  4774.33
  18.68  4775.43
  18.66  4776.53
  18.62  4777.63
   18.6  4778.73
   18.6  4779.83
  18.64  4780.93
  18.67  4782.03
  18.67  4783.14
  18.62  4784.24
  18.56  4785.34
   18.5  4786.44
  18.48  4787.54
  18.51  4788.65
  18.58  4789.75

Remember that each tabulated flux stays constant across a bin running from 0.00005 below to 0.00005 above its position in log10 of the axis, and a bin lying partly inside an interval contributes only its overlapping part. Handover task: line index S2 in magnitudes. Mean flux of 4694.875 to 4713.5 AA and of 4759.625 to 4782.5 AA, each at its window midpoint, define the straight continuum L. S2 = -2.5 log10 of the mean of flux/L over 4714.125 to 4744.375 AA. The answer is -0.01 mag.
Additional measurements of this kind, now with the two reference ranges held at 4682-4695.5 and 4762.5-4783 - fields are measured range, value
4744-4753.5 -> 0.00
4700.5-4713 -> 0.02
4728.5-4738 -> 0.00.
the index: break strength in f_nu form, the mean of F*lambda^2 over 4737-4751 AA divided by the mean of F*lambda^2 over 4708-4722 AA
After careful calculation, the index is 1.03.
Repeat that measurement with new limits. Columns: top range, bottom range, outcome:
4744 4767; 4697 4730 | 1.01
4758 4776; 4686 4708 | 1.01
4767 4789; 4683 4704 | 1.02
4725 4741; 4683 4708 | 1.02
